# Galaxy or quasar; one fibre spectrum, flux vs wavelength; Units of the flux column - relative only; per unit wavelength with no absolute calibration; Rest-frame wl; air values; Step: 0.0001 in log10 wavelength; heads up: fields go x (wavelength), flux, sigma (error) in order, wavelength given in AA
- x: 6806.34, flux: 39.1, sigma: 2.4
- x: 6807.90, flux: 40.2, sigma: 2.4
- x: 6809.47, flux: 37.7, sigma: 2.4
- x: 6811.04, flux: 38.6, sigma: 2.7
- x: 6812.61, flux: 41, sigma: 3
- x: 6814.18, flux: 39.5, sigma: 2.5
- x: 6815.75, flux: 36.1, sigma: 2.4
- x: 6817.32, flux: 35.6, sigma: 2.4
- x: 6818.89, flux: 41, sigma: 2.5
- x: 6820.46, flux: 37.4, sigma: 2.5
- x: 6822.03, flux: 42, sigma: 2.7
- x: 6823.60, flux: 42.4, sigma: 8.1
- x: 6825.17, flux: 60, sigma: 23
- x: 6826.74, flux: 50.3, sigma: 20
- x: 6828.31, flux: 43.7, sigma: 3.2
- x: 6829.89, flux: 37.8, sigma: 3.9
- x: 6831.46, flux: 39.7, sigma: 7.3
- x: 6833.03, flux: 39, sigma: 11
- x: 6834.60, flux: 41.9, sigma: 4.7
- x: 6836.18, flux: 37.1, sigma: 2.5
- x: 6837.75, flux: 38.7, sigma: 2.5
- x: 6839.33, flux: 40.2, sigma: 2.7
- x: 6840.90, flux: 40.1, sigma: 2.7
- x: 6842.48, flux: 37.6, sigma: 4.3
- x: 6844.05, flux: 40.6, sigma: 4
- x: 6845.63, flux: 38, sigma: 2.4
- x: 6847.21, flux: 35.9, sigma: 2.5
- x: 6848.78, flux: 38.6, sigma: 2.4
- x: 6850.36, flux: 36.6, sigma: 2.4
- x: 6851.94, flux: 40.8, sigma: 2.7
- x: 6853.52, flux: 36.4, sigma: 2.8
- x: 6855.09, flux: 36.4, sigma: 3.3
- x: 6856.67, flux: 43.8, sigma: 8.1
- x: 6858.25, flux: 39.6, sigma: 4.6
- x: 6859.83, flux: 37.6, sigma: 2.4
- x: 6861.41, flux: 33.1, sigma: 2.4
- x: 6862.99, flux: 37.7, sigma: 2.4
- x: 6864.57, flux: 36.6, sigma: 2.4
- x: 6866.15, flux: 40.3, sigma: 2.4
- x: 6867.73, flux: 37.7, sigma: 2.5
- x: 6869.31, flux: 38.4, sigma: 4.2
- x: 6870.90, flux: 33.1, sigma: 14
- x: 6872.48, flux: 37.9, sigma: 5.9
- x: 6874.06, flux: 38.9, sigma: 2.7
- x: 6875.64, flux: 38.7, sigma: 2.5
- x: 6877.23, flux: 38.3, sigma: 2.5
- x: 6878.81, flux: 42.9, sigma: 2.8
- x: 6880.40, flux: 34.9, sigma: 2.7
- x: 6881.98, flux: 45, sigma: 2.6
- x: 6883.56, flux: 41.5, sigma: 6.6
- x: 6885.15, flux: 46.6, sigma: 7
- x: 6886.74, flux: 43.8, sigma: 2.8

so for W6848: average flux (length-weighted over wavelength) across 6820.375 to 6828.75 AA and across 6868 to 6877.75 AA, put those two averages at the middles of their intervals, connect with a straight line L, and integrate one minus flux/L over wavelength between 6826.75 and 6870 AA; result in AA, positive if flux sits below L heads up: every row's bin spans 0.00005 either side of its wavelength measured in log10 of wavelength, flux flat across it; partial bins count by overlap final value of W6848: 3.4 AA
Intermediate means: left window 46.8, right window 37.5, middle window 38.9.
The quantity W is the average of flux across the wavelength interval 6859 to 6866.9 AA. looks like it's 37.1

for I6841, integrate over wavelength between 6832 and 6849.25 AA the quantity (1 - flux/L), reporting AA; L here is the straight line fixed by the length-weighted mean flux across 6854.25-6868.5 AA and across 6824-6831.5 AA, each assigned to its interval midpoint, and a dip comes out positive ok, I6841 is 1.8 AA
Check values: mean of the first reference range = 46.8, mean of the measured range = 38.9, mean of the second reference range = 38.1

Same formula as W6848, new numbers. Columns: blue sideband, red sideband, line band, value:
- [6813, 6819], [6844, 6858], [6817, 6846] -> -2.43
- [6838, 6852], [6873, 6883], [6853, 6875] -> 0.88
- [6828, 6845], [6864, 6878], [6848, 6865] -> 0.25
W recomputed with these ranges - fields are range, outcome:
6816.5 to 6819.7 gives 38.3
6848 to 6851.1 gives 37.6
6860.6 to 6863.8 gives 35.4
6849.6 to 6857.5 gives 38.8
